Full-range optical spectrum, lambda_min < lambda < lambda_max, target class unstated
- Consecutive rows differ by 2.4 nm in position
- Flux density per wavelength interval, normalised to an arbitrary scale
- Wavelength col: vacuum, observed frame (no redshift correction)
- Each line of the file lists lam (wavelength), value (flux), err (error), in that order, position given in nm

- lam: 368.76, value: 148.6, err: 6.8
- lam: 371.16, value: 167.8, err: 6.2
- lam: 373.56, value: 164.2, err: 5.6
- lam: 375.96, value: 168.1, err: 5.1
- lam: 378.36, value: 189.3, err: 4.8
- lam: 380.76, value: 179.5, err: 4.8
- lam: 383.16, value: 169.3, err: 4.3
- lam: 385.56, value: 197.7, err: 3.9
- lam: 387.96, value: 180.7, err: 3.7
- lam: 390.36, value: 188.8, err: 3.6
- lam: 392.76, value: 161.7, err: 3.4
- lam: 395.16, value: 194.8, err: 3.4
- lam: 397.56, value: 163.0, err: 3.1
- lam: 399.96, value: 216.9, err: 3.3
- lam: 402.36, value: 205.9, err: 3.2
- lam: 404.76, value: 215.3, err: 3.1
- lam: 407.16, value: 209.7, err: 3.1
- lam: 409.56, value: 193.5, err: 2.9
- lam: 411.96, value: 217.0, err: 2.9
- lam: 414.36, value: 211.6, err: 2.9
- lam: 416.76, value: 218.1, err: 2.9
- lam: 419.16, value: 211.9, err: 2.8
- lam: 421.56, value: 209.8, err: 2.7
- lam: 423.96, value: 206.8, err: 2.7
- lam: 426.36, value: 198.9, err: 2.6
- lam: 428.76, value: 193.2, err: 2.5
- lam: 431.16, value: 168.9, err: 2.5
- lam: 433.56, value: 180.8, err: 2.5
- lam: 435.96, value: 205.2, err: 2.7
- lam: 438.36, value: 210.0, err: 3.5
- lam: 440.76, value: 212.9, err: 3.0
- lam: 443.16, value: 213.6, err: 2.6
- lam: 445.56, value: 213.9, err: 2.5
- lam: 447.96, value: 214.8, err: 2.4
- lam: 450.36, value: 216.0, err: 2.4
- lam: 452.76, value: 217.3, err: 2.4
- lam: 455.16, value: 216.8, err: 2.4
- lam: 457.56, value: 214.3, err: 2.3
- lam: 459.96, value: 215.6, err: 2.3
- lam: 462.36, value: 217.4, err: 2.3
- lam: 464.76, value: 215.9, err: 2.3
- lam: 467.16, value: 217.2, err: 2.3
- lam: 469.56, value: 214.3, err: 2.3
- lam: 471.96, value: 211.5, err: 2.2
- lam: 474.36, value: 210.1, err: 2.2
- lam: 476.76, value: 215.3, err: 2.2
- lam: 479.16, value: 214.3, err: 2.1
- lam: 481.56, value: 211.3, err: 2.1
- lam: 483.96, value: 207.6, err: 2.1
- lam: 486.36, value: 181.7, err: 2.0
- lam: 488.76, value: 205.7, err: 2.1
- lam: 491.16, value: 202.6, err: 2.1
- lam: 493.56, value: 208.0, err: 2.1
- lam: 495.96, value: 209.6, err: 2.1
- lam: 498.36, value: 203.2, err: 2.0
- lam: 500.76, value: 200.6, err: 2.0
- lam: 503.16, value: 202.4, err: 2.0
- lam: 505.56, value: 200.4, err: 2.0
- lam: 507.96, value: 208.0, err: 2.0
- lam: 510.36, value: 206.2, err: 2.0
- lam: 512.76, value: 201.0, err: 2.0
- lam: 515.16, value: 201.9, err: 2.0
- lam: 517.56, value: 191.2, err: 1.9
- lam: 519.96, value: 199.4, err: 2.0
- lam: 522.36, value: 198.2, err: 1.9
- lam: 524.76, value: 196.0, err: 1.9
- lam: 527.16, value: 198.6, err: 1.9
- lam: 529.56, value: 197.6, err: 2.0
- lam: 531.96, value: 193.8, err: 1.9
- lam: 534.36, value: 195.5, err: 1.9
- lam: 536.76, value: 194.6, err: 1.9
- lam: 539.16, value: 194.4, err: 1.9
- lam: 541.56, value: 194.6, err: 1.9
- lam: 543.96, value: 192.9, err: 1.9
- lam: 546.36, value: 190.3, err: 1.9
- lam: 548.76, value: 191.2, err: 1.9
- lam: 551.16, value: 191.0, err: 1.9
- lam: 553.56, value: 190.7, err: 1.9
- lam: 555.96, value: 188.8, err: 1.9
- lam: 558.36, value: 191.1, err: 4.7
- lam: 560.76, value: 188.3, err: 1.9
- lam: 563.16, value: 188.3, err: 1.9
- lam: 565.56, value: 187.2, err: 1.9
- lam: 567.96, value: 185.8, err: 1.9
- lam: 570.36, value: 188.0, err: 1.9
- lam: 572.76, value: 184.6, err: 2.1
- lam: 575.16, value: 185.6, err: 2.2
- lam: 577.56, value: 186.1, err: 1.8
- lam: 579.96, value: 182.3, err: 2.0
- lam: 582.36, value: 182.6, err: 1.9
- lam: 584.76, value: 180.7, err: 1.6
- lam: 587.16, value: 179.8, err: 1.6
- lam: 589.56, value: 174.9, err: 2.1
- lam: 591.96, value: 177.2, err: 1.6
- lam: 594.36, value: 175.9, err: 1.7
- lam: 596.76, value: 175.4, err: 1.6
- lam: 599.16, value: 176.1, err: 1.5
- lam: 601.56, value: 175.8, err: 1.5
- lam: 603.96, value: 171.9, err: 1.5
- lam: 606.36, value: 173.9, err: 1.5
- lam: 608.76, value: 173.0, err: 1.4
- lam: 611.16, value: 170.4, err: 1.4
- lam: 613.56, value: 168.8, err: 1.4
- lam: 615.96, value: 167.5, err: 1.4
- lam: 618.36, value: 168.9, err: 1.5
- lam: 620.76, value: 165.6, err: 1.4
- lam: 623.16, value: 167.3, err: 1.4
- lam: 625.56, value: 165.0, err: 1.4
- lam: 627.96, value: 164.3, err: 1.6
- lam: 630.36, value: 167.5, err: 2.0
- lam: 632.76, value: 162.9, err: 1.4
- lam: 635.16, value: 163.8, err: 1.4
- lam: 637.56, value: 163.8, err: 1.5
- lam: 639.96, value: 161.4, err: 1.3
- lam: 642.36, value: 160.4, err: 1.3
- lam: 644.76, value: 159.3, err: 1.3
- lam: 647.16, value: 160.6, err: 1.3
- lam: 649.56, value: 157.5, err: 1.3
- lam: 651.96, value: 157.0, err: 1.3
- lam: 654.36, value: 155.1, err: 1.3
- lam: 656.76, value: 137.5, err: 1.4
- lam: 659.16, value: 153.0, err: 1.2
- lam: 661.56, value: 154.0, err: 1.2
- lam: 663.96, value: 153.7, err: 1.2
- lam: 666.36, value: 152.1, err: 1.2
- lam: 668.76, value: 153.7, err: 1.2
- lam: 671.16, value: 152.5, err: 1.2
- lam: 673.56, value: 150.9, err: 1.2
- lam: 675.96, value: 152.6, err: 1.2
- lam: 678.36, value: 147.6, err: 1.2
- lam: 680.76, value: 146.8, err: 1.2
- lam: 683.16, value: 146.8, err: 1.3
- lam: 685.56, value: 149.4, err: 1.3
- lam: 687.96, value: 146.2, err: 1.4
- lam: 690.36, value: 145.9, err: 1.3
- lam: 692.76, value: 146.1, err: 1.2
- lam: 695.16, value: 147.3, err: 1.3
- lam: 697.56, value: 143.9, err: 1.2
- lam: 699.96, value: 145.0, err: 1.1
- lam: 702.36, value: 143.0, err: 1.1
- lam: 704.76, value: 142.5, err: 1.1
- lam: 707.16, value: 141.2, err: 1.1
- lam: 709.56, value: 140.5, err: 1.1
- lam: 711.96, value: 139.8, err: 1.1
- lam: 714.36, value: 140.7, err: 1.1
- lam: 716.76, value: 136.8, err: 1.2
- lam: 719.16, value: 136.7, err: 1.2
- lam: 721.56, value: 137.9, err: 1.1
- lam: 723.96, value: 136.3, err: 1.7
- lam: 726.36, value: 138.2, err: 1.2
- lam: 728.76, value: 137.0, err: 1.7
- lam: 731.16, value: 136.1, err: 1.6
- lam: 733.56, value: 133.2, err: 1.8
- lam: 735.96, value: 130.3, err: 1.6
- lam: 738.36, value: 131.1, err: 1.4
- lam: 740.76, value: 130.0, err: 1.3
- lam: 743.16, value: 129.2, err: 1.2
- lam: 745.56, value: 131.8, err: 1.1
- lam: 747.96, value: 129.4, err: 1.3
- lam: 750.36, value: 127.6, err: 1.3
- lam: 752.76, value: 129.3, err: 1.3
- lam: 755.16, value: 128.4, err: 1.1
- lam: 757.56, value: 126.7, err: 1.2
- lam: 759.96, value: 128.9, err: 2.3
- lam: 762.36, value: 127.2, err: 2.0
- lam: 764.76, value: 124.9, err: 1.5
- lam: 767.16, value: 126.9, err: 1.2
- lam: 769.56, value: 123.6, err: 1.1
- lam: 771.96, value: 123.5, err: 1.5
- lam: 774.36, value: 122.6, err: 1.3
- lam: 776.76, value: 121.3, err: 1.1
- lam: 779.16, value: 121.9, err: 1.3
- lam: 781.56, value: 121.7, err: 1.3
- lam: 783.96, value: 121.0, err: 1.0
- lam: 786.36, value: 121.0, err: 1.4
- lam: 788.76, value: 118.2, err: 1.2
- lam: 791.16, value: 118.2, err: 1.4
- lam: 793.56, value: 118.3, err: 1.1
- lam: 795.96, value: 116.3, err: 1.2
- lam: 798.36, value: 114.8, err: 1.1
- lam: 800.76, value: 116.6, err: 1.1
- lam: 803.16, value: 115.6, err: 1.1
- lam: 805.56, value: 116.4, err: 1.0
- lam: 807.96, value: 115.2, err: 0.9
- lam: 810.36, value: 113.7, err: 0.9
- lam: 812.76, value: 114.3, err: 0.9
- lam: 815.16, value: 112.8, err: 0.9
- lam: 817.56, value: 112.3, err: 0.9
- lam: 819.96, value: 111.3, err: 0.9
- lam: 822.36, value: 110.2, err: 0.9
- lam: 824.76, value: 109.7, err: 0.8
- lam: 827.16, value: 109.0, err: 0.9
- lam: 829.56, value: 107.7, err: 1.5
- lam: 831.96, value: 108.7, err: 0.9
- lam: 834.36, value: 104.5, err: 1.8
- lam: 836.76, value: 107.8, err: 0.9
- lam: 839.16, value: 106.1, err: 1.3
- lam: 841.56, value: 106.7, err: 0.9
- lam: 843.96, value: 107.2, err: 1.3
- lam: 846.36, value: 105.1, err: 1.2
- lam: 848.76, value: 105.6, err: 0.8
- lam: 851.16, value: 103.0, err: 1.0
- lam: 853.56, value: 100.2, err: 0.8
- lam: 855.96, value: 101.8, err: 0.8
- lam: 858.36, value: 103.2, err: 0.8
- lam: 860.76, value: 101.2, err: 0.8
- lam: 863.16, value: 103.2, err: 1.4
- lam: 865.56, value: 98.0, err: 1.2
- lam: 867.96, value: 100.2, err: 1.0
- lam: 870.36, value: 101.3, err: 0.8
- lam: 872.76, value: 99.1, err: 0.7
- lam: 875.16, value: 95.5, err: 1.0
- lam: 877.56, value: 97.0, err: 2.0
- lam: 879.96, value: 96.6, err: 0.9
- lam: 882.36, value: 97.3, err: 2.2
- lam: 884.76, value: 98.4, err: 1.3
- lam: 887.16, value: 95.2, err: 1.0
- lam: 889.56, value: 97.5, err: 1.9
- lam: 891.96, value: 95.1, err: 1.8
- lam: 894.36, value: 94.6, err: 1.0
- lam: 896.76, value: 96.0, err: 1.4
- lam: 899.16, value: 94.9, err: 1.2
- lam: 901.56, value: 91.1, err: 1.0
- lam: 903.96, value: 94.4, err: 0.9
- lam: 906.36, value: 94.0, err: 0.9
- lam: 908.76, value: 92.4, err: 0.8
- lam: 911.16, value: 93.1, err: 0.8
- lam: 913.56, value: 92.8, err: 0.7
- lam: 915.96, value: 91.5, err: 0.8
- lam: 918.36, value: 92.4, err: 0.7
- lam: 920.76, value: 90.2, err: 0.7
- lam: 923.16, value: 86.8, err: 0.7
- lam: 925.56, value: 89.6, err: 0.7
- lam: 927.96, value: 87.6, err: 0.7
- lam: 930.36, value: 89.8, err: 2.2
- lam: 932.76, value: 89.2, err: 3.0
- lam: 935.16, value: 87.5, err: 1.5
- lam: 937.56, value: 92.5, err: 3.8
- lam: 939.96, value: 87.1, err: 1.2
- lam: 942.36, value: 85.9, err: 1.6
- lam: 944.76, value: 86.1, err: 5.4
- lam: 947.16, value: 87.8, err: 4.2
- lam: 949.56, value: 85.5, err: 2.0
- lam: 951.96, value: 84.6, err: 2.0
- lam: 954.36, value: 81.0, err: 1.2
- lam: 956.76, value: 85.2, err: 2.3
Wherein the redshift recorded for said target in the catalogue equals 0.000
